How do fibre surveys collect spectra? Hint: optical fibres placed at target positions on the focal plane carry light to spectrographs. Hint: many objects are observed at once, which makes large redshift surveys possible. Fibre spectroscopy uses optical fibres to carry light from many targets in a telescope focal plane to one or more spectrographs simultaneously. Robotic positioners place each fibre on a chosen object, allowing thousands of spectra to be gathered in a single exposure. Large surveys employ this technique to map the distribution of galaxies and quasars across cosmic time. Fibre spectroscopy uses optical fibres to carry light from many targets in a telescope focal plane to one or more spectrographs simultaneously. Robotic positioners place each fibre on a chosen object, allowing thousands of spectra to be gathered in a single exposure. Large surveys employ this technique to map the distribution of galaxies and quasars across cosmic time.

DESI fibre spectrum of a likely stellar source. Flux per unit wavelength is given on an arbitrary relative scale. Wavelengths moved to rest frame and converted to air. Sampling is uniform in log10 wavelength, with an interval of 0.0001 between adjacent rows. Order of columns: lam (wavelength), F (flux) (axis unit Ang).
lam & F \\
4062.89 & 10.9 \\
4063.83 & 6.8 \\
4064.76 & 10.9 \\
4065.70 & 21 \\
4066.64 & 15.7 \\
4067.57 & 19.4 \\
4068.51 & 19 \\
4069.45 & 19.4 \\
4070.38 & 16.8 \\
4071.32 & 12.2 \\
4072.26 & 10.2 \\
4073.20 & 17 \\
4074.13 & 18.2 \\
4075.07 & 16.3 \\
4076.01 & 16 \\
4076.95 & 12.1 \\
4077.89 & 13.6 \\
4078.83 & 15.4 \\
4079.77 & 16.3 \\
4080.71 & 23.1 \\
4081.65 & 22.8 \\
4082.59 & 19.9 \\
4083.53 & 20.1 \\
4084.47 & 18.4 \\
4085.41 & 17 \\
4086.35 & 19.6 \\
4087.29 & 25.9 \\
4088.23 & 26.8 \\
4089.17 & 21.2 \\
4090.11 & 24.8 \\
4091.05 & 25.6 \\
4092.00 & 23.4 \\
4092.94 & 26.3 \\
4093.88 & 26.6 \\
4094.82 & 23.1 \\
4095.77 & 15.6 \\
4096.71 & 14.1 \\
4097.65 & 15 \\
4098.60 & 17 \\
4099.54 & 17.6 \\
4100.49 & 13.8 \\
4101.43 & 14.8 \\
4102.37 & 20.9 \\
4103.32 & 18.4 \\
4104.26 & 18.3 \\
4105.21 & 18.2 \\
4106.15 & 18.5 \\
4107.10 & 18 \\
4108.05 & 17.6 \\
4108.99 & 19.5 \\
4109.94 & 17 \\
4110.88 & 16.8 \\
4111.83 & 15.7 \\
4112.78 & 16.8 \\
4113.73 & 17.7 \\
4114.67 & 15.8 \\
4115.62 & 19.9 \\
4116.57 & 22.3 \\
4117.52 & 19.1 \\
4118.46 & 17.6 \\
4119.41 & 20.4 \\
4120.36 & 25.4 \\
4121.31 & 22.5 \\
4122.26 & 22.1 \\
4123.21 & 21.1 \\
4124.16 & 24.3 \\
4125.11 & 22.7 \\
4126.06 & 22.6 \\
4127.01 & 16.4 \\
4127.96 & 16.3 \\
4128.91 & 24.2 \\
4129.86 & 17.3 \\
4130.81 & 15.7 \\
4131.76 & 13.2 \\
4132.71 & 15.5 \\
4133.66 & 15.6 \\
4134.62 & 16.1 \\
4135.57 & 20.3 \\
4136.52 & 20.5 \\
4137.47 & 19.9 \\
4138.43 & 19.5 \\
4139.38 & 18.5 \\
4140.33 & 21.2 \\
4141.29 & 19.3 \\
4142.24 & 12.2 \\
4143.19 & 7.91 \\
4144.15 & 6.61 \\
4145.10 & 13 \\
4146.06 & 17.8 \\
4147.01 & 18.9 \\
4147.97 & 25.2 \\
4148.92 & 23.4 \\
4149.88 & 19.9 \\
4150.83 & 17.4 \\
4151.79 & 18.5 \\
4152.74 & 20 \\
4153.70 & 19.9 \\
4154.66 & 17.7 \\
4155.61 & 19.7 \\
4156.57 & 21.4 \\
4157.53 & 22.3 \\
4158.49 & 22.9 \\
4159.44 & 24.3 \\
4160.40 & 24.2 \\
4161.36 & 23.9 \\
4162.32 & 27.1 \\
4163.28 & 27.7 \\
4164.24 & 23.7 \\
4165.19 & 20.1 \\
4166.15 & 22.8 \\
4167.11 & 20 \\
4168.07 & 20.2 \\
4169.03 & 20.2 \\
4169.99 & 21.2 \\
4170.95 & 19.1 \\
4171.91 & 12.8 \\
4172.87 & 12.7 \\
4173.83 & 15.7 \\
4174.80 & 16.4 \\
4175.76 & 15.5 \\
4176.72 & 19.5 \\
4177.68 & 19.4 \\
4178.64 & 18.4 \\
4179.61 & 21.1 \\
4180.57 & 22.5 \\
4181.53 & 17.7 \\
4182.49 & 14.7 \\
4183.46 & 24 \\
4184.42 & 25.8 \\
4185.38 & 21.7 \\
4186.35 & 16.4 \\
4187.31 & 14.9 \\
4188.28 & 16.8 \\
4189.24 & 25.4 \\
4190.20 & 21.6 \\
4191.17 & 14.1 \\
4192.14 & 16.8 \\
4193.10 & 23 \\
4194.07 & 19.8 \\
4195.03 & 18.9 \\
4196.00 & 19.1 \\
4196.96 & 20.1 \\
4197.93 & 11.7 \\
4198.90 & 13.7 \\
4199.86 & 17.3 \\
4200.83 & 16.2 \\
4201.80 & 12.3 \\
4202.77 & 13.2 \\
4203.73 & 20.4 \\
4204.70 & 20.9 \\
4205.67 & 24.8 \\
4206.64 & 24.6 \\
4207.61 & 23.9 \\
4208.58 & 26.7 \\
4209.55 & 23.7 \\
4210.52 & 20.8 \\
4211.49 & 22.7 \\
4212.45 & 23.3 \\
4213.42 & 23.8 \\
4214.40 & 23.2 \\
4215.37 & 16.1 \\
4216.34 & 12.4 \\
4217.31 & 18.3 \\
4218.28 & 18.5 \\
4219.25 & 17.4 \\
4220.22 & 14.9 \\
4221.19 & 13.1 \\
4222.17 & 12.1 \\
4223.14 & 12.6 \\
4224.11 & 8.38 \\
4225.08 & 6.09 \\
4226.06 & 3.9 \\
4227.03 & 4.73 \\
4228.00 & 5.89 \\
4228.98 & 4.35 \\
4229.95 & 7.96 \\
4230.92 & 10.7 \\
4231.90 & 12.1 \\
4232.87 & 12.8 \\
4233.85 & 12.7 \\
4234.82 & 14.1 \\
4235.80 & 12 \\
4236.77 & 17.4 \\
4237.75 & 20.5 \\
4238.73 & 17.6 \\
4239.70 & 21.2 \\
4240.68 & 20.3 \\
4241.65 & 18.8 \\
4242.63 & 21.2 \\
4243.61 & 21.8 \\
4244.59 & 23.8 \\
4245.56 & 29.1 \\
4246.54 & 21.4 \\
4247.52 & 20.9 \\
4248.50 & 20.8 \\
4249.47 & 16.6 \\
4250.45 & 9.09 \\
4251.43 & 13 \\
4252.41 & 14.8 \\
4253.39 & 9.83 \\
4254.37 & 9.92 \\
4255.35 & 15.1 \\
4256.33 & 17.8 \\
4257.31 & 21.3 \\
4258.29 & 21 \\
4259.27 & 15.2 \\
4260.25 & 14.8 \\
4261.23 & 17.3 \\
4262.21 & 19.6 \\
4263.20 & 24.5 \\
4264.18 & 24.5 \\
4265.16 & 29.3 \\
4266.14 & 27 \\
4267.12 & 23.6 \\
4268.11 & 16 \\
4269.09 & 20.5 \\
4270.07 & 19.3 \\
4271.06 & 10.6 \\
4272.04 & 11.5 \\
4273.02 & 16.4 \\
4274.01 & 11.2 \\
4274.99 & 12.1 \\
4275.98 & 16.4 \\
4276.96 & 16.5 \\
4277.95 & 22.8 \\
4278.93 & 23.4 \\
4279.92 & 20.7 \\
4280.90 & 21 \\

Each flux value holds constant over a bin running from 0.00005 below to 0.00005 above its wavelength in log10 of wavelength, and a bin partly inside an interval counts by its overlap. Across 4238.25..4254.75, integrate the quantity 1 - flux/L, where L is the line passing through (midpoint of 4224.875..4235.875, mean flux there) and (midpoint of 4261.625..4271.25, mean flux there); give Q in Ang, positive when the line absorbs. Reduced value -4.8 Ang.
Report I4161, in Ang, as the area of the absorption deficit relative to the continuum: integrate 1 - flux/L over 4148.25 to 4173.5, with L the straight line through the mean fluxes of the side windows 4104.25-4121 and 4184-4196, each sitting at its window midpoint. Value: -2.2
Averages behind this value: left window 18.6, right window 19.5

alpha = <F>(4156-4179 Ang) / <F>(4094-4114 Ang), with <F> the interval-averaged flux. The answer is 1.17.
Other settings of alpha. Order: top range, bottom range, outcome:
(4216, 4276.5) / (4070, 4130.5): 0.84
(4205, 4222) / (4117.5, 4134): 1.04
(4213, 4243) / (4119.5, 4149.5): 0.75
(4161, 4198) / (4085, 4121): 1.00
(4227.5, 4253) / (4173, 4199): 0.87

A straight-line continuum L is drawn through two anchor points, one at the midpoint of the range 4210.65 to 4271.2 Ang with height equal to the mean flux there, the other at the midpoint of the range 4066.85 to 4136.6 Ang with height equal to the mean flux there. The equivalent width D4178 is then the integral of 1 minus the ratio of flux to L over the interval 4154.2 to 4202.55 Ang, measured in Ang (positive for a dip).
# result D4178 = -4.91 Ang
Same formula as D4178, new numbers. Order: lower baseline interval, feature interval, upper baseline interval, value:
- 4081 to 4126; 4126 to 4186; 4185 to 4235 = -3.4 Ang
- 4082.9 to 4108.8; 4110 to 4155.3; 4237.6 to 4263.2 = 2.3 Ang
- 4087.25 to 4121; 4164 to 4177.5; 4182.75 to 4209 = 0.6 Ang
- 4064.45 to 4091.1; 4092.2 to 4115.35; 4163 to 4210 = 0.6 Ang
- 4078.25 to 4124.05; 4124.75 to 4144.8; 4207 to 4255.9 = 1.7 Ang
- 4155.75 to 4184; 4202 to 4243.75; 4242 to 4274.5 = 6.5 Ang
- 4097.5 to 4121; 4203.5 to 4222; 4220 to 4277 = -4.3 Ang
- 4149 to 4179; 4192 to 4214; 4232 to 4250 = -0.5 Ang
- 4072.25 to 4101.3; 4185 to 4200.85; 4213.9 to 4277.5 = -0.9 Ang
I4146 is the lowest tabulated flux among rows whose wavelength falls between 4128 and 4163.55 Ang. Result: 6.61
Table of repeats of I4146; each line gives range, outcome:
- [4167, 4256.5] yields 3.9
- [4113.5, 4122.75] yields 15.8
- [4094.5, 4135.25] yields 13.2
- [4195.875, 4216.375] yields 11.7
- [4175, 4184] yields 14.7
